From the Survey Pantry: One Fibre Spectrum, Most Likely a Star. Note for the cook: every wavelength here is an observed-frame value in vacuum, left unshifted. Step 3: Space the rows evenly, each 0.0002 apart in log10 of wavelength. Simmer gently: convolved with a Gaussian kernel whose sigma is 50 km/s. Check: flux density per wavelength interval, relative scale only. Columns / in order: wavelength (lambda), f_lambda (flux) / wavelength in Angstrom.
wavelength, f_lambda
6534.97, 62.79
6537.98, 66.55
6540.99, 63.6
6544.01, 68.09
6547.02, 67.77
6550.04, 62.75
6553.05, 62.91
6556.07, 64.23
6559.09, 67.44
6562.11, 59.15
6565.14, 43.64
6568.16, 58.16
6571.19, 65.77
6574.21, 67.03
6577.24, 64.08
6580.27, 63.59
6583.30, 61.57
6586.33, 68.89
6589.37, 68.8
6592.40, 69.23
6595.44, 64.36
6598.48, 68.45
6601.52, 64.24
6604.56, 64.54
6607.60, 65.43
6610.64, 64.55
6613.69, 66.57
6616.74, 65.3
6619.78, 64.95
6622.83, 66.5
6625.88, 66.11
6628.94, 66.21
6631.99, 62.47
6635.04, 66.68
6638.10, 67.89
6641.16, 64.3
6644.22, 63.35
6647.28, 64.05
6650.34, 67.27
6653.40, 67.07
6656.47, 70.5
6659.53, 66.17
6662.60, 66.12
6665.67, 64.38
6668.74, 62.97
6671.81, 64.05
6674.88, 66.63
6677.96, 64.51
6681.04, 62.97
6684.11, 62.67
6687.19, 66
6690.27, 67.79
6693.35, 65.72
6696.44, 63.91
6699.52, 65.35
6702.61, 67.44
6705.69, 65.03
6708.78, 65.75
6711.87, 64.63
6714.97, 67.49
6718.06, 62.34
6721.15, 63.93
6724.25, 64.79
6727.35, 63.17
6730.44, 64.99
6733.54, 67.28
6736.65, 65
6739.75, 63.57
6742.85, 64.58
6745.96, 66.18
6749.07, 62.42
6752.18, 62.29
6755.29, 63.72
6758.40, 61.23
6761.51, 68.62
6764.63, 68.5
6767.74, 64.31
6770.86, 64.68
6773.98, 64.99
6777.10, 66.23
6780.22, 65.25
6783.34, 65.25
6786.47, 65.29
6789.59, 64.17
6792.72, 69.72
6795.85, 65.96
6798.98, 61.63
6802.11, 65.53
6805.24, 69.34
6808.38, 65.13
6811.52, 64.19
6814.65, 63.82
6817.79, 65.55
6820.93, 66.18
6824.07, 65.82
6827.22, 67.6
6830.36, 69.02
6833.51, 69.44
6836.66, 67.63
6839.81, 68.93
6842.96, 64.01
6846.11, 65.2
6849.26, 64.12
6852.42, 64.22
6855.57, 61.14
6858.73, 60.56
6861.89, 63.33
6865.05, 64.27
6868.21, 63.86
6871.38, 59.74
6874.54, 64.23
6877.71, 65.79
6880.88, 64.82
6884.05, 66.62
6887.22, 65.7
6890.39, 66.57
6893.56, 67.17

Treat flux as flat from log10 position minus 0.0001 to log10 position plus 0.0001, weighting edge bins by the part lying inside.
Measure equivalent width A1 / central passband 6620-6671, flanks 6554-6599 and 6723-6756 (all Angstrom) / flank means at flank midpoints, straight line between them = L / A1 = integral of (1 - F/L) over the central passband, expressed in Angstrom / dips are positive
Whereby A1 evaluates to -1.5 Angstrom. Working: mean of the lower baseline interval 63.5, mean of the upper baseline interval 64.4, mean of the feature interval 65.7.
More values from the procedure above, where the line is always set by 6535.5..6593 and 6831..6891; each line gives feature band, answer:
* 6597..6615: -0.5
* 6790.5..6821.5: -0.5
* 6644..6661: -0.7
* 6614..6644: -0.7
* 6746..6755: 0.2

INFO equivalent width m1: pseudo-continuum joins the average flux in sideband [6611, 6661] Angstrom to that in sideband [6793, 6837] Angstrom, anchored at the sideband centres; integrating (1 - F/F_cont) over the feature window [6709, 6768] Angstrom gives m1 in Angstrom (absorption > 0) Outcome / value 1.2 Angstrom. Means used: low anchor 65.9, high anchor 66.3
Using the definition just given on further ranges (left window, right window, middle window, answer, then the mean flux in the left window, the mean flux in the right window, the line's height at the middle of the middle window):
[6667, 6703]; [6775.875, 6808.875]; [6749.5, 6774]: 0.33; 64.9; 65.8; 65.5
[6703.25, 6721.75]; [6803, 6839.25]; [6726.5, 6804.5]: 0.98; 65.1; 66.7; 65.9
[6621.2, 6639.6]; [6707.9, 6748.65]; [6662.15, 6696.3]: 0.30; 66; 64.8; 65.4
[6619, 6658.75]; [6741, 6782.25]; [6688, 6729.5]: 0.09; 66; 64.8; 65.3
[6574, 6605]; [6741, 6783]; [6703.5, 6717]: -0.11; 65.9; 64.9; 65.2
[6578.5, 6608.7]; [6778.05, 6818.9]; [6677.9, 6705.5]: 0.21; 65.9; 65.5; 65.7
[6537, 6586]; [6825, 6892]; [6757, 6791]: -0.45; 63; 65.1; 64.5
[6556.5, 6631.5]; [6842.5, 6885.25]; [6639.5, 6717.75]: -1.56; 64.3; 63.7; 64.1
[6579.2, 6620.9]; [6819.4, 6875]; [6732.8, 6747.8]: 0.04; 65.8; 65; 65.3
